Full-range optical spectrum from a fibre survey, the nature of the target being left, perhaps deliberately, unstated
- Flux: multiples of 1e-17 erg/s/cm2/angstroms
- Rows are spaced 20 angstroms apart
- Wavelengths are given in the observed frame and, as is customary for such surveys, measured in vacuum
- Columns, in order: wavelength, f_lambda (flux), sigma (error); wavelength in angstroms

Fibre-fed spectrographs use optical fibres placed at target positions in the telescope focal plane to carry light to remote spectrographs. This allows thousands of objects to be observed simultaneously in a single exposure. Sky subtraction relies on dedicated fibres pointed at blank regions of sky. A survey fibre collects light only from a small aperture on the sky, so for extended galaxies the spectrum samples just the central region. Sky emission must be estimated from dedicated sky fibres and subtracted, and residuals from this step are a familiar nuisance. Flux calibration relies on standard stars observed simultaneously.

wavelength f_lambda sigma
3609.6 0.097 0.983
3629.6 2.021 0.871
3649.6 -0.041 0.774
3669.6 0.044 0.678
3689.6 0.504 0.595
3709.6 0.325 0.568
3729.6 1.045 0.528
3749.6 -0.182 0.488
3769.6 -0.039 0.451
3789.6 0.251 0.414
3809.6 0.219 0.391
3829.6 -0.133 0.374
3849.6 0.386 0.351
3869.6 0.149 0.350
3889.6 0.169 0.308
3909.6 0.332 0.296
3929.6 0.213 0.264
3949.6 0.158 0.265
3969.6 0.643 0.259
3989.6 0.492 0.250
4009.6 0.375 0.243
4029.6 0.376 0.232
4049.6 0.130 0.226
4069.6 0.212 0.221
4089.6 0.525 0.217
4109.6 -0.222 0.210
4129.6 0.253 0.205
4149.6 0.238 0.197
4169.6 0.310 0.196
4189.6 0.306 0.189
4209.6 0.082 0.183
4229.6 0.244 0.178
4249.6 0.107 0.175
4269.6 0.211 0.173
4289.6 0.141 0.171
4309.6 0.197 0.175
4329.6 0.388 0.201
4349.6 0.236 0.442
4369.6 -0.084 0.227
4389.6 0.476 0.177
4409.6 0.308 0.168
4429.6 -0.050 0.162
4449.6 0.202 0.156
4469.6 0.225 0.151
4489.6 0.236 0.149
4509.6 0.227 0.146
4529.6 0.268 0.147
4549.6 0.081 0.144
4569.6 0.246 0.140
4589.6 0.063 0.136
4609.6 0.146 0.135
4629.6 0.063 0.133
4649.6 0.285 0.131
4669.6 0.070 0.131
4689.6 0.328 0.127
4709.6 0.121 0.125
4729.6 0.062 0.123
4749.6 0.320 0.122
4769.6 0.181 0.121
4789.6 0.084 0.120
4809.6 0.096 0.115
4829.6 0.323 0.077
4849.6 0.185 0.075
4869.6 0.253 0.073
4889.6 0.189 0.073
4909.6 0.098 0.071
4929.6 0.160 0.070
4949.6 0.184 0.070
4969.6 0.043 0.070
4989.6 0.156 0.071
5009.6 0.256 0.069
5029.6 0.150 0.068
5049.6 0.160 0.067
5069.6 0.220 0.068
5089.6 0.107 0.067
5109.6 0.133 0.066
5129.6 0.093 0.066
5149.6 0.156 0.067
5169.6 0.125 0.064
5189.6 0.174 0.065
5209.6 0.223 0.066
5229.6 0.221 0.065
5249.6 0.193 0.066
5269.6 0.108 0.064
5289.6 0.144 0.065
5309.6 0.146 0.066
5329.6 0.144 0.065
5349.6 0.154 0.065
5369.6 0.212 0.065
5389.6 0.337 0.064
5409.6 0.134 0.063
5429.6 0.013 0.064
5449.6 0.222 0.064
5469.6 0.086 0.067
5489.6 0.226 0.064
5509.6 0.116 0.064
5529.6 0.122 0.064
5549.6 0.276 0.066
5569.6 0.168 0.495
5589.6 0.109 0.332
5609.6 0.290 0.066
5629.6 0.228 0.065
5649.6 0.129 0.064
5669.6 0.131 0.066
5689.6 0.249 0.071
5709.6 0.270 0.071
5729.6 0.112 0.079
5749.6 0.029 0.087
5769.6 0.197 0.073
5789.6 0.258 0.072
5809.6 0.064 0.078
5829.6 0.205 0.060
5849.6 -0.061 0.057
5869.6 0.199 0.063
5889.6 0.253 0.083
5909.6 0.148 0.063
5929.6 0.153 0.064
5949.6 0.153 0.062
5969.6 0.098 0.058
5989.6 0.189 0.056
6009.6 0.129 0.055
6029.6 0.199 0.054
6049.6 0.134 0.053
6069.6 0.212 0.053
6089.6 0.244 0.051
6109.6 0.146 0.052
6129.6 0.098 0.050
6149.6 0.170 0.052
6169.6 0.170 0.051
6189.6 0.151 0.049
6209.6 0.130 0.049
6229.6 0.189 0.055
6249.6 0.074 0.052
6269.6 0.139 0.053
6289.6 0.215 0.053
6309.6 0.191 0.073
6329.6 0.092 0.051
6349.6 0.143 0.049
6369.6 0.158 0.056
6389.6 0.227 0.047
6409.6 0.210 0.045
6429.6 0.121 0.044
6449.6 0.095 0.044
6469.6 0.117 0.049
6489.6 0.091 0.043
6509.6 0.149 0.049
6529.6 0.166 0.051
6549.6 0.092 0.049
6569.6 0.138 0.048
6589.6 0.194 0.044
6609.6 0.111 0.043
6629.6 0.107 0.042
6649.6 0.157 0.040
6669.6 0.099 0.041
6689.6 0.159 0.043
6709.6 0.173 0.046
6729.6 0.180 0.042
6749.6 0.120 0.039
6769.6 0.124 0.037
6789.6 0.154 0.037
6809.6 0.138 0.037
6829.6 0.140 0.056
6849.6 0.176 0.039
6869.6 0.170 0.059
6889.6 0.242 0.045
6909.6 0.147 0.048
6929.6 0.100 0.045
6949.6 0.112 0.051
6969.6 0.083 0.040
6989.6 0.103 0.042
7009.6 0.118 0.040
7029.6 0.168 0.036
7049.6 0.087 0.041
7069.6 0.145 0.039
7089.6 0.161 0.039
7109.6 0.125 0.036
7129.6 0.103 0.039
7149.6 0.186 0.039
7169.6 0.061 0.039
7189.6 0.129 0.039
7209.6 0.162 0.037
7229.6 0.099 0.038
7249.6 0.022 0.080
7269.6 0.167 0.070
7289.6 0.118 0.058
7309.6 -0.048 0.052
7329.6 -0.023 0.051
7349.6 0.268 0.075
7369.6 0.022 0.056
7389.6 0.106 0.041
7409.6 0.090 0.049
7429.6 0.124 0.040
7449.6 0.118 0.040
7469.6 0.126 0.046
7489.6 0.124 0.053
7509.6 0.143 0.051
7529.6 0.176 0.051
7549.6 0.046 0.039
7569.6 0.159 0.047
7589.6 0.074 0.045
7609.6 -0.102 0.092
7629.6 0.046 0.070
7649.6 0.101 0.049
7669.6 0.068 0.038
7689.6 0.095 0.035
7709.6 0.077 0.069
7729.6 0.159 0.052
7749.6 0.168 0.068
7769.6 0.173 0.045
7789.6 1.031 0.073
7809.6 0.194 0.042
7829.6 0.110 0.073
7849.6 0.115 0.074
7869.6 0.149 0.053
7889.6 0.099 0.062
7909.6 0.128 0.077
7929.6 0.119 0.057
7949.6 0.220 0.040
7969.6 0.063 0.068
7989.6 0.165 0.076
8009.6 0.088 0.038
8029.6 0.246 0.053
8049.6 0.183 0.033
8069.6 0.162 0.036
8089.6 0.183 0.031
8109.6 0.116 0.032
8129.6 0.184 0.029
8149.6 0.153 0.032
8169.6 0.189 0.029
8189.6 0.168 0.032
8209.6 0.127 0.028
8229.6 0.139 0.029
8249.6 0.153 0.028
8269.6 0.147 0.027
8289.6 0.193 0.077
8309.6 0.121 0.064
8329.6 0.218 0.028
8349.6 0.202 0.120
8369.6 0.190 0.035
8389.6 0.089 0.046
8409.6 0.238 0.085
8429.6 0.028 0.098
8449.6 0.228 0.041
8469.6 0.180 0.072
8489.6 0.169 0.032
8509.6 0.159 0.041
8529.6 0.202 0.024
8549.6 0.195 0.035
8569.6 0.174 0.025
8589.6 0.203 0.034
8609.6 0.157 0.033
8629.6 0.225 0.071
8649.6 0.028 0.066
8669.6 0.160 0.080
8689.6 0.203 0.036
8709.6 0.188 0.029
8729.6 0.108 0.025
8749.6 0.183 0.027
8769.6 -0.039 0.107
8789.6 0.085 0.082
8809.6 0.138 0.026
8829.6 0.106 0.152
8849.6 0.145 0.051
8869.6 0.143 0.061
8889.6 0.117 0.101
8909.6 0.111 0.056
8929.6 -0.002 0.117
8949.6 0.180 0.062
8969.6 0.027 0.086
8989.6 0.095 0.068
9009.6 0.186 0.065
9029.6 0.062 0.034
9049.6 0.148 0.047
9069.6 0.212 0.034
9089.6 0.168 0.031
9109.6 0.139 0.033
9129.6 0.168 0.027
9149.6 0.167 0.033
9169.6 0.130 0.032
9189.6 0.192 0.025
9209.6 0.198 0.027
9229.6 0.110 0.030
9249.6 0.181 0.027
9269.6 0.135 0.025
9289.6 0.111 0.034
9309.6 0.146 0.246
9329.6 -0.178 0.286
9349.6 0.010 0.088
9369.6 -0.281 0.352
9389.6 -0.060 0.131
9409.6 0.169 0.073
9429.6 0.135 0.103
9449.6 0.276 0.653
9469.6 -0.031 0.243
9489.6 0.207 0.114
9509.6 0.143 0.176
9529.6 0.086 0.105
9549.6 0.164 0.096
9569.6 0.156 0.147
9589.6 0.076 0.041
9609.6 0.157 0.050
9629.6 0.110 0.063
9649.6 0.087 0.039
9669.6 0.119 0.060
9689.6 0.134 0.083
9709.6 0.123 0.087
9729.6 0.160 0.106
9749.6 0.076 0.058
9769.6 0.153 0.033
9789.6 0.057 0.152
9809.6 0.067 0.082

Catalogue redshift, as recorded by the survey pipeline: 1.09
